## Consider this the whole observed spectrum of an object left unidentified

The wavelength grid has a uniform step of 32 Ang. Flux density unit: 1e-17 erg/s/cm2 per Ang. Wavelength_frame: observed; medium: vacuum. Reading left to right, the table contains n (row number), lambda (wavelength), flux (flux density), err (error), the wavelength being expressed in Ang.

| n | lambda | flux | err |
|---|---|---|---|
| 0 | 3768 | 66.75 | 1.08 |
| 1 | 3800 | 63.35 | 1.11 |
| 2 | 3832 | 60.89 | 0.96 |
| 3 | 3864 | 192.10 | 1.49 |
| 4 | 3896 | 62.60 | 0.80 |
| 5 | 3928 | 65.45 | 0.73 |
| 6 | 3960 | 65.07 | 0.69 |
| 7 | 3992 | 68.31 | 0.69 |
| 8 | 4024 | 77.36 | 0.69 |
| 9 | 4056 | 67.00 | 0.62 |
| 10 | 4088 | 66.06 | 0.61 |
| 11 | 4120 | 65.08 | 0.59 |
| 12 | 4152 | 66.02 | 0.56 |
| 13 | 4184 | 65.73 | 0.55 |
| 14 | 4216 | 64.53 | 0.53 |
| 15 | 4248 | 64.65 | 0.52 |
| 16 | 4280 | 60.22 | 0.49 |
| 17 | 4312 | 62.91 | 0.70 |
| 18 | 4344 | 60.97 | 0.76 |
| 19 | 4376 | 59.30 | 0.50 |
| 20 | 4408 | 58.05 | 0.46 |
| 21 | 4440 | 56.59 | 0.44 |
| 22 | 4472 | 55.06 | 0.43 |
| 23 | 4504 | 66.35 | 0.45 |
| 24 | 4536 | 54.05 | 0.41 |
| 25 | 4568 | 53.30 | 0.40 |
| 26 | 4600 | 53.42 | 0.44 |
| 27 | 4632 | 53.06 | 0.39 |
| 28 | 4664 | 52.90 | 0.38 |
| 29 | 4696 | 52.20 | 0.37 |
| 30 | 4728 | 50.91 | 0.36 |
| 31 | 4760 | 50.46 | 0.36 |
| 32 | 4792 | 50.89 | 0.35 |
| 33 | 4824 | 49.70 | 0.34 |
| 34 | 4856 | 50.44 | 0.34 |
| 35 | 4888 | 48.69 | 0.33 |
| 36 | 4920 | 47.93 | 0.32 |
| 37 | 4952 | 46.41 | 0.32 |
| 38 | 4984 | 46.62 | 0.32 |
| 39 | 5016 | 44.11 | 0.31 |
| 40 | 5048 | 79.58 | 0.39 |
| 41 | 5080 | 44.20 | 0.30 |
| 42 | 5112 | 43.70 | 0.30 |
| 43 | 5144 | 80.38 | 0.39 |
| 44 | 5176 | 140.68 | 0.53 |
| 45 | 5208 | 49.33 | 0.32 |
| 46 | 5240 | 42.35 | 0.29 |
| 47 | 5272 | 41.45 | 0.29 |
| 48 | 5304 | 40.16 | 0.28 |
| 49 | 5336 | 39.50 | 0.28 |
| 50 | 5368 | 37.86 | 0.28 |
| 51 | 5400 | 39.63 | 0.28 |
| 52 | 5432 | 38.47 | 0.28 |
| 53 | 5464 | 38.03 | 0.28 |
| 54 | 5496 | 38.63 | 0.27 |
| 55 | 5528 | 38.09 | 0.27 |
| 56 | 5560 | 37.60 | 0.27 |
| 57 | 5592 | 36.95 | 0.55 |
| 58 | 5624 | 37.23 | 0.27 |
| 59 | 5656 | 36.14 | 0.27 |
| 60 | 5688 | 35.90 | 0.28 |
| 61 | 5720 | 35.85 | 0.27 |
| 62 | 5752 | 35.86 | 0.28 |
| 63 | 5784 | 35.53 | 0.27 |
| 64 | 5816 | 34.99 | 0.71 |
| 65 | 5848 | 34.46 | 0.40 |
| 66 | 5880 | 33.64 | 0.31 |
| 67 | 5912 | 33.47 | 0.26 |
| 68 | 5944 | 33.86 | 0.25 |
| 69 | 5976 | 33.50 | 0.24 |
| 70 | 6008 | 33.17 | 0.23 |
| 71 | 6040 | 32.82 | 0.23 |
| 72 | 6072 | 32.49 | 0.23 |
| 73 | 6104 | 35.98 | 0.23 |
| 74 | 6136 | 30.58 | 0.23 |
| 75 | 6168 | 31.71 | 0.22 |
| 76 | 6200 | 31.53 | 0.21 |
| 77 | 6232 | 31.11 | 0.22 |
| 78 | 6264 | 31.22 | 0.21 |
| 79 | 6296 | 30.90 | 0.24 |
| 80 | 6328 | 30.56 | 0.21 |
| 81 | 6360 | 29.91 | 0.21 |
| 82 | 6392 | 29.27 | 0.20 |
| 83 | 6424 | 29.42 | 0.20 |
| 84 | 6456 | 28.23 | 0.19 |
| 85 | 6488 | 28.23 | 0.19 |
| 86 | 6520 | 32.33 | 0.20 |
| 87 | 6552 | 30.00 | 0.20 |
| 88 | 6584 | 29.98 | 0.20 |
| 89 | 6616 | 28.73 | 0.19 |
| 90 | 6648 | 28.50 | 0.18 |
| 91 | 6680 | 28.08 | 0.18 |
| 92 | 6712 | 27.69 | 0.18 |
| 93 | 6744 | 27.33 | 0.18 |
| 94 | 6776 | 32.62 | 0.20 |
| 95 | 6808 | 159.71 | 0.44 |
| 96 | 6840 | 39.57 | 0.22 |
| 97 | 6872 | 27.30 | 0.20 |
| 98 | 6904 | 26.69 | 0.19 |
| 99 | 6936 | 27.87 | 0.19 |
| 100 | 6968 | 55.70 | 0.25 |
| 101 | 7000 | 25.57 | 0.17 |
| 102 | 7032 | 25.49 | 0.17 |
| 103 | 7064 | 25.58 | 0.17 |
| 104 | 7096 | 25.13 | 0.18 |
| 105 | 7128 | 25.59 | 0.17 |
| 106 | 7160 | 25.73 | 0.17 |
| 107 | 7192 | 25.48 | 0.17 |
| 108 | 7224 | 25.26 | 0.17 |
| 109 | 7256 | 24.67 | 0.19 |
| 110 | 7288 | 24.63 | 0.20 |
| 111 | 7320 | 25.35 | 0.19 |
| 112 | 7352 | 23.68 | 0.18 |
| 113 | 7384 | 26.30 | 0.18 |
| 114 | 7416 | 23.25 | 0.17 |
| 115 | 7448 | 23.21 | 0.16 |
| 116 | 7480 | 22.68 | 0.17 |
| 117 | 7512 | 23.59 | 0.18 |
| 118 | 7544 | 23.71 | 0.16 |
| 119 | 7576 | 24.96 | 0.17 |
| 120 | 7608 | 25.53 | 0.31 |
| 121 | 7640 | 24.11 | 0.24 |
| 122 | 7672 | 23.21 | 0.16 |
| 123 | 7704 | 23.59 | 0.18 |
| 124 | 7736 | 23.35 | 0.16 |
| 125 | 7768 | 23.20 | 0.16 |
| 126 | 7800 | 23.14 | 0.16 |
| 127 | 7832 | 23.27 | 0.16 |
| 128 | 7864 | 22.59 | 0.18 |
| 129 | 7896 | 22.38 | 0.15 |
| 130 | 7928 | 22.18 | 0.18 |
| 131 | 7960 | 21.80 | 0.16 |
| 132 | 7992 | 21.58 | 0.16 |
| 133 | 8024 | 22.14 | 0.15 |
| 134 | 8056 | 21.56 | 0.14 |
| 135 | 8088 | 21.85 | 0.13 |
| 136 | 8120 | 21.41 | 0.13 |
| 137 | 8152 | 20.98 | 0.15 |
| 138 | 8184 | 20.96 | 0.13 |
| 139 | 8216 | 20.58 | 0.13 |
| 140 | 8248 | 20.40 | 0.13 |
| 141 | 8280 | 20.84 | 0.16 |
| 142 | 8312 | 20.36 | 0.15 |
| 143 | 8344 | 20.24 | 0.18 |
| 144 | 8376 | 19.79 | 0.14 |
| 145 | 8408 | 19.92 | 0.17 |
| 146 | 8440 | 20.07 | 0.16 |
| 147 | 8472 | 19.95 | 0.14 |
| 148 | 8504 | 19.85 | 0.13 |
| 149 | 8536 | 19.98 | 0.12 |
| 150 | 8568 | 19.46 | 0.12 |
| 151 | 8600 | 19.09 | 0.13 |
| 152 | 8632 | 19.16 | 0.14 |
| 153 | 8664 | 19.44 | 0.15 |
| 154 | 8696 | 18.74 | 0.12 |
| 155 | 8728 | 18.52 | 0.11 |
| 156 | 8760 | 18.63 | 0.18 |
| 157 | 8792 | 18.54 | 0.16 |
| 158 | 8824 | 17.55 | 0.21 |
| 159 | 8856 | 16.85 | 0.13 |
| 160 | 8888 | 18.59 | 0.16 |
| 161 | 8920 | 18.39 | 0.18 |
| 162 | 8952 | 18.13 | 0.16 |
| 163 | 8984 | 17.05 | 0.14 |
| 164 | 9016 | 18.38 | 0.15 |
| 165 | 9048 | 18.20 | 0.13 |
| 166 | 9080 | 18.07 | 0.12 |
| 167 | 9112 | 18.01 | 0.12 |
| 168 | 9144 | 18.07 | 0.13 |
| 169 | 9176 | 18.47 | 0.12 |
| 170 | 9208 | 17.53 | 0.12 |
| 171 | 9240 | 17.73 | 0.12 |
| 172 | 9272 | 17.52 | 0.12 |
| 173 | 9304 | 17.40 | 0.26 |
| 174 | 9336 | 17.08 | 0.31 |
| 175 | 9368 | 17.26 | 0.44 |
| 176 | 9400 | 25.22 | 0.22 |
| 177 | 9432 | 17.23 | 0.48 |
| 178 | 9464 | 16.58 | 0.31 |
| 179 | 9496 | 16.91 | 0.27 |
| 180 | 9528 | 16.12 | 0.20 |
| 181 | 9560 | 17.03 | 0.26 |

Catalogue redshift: 0.04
